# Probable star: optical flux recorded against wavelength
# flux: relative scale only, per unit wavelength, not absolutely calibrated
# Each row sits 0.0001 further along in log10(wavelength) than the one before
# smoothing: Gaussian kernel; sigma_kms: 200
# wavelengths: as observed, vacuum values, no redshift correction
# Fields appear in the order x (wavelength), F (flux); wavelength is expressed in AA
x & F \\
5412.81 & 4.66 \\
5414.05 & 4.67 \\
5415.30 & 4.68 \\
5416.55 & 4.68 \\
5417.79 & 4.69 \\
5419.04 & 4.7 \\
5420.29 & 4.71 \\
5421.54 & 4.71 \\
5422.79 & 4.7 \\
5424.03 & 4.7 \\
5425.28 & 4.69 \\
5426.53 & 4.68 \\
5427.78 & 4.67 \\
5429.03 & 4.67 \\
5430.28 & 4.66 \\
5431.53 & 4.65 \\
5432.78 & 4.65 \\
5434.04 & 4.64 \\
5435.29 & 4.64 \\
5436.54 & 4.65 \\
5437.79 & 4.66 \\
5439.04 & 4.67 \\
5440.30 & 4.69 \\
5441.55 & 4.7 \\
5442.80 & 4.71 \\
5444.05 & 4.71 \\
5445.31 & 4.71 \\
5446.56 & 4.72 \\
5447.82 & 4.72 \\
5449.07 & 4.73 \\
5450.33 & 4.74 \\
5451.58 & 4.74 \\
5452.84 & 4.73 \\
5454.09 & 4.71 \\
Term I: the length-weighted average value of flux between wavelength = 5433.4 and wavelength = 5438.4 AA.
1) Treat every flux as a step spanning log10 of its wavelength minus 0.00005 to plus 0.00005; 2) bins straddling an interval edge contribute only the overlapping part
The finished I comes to 4.64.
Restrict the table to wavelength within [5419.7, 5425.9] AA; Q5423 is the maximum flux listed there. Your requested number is 4.71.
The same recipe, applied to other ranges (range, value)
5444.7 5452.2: 4.74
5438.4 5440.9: 4.69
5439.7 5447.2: 4.72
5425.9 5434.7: 4.68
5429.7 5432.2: 4.66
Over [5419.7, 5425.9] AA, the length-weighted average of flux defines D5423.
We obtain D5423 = 4.71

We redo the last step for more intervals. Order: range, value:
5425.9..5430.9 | 4.67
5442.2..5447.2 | 4.71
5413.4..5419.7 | 4.69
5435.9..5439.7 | 4.66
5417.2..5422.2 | 4.7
